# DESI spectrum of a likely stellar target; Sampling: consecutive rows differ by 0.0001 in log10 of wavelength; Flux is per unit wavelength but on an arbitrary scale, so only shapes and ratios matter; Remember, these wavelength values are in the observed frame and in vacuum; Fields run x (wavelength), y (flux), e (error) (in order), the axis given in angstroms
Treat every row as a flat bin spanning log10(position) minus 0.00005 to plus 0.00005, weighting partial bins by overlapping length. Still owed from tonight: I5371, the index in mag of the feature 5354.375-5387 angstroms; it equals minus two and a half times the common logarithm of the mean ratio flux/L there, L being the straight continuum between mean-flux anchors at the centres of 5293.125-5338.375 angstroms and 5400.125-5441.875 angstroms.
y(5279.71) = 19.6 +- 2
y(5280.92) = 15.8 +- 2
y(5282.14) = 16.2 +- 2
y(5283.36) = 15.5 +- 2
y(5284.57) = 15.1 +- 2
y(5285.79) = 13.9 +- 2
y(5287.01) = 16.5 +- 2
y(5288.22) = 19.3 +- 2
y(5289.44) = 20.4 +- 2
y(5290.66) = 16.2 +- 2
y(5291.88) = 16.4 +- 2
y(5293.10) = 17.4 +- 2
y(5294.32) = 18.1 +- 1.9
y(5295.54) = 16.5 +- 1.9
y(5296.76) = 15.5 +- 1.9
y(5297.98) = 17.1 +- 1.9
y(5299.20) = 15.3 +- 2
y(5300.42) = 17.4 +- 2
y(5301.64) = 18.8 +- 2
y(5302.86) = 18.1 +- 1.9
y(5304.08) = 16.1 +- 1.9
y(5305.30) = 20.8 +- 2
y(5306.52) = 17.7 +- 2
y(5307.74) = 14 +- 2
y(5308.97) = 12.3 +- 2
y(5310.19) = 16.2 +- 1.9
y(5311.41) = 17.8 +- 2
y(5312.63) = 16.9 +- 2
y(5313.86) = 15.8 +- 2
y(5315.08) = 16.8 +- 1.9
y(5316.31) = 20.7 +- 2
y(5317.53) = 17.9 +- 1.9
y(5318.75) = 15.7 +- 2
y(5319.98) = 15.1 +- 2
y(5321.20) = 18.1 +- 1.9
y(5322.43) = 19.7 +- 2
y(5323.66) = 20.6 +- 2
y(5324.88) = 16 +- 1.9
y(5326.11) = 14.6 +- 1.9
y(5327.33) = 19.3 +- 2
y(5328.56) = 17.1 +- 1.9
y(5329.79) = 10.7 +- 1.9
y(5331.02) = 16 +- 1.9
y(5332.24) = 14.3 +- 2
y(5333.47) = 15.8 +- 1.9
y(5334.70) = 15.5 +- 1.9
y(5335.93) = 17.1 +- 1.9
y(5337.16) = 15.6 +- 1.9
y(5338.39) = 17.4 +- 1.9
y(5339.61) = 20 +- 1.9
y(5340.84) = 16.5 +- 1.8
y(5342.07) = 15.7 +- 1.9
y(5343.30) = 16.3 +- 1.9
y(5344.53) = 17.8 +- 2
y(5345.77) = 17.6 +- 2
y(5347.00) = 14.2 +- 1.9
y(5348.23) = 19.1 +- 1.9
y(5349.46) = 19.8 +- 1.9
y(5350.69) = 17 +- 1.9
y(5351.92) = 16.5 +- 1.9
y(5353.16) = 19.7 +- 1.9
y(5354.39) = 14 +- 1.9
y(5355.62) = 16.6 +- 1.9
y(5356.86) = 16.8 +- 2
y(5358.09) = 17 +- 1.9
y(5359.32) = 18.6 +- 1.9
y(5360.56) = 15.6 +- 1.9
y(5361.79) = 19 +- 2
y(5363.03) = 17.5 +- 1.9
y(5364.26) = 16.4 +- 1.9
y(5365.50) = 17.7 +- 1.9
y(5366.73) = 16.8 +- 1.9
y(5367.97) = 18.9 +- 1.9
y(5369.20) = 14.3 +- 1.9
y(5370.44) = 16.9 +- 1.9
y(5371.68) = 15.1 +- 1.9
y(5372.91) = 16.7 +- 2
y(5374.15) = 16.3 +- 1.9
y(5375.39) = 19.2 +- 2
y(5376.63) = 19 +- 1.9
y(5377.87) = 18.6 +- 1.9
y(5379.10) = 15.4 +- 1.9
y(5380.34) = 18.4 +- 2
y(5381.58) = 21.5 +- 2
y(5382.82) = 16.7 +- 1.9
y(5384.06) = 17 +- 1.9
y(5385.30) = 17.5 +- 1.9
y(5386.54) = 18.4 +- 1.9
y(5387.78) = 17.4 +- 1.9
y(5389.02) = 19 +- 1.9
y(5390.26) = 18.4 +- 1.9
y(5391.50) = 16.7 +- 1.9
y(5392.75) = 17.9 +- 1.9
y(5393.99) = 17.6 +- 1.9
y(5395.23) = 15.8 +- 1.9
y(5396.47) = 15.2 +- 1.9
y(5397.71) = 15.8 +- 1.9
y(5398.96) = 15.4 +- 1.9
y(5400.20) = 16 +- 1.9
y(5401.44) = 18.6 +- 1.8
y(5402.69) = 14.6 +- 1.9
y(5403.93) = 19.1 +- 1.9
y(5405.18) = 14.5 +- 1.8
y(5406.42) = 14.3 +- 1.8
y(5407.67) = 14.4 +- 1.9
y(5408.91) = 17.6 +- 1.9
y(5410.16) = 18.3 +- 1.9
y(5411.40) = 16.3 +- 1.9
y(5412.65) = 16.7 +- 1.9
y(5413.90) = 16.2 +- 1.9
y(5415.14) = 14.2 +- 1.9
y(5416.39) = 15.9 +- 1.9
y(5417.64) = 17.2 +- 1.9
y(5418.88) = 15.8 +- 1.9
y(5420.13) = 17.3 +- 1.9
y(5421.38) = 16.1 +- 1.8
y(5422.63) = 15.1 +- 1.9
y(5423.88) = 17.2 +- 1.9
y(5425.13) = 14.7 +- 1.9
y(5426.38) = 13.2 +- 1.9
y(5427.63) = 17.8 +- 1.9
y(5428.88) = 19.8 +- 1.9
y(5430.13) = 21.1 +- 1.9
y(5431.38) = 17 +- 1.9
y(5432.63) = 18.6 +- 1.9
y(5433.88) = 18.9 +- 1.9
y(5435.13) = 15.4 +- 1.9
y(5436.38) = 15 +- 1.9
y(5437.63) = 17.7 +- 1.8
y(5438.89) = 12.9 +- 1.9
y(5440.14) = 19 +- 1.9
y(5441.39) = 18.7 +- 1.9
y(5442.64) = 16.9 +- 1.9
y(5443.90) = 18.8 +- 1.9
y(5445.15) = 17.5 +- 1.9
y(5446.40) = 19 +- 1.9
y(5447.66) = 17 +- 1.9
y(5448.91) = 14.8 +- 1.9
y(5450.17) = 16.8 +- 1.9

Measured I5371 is -0.04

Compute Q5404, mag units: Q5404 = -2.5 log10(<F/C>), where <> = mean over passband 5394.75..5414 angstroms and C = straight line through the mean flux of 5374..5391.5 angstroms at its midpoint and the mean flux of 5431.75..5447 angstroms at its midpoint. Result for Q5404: 0.10 mag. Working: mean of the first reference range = 18.1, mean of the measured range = 16.2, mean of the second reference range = 17.4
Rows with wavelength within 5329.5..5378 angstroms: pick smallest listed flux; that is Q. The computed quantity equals 10.7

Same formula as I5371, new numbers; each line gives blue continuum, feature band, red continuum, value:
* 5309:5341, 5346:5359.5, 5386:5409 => -0.031 mag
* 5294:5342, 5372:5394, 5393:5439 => -0.080 mag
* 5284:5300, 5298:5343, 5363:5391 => 0.016 mag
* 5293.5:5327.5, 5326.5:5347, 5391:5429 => 0.034 mag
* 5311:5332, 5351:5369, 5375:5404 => 0.004 mag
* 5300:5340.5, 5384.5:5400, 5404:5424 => -0.050 mag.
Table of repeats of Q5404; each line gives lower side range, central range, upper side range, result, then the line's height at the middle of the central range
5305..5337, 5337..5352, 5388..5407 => -0.04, 16.6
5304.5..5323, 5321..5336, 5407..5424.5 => 0.03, 16.9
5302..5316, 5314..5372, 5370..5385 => 0.01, 17.1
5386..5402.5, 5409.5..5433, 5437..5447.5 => 0.04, 17.3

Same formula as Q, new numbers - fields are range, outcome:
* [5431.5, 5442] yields 12.9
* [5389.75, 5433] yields 13.2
